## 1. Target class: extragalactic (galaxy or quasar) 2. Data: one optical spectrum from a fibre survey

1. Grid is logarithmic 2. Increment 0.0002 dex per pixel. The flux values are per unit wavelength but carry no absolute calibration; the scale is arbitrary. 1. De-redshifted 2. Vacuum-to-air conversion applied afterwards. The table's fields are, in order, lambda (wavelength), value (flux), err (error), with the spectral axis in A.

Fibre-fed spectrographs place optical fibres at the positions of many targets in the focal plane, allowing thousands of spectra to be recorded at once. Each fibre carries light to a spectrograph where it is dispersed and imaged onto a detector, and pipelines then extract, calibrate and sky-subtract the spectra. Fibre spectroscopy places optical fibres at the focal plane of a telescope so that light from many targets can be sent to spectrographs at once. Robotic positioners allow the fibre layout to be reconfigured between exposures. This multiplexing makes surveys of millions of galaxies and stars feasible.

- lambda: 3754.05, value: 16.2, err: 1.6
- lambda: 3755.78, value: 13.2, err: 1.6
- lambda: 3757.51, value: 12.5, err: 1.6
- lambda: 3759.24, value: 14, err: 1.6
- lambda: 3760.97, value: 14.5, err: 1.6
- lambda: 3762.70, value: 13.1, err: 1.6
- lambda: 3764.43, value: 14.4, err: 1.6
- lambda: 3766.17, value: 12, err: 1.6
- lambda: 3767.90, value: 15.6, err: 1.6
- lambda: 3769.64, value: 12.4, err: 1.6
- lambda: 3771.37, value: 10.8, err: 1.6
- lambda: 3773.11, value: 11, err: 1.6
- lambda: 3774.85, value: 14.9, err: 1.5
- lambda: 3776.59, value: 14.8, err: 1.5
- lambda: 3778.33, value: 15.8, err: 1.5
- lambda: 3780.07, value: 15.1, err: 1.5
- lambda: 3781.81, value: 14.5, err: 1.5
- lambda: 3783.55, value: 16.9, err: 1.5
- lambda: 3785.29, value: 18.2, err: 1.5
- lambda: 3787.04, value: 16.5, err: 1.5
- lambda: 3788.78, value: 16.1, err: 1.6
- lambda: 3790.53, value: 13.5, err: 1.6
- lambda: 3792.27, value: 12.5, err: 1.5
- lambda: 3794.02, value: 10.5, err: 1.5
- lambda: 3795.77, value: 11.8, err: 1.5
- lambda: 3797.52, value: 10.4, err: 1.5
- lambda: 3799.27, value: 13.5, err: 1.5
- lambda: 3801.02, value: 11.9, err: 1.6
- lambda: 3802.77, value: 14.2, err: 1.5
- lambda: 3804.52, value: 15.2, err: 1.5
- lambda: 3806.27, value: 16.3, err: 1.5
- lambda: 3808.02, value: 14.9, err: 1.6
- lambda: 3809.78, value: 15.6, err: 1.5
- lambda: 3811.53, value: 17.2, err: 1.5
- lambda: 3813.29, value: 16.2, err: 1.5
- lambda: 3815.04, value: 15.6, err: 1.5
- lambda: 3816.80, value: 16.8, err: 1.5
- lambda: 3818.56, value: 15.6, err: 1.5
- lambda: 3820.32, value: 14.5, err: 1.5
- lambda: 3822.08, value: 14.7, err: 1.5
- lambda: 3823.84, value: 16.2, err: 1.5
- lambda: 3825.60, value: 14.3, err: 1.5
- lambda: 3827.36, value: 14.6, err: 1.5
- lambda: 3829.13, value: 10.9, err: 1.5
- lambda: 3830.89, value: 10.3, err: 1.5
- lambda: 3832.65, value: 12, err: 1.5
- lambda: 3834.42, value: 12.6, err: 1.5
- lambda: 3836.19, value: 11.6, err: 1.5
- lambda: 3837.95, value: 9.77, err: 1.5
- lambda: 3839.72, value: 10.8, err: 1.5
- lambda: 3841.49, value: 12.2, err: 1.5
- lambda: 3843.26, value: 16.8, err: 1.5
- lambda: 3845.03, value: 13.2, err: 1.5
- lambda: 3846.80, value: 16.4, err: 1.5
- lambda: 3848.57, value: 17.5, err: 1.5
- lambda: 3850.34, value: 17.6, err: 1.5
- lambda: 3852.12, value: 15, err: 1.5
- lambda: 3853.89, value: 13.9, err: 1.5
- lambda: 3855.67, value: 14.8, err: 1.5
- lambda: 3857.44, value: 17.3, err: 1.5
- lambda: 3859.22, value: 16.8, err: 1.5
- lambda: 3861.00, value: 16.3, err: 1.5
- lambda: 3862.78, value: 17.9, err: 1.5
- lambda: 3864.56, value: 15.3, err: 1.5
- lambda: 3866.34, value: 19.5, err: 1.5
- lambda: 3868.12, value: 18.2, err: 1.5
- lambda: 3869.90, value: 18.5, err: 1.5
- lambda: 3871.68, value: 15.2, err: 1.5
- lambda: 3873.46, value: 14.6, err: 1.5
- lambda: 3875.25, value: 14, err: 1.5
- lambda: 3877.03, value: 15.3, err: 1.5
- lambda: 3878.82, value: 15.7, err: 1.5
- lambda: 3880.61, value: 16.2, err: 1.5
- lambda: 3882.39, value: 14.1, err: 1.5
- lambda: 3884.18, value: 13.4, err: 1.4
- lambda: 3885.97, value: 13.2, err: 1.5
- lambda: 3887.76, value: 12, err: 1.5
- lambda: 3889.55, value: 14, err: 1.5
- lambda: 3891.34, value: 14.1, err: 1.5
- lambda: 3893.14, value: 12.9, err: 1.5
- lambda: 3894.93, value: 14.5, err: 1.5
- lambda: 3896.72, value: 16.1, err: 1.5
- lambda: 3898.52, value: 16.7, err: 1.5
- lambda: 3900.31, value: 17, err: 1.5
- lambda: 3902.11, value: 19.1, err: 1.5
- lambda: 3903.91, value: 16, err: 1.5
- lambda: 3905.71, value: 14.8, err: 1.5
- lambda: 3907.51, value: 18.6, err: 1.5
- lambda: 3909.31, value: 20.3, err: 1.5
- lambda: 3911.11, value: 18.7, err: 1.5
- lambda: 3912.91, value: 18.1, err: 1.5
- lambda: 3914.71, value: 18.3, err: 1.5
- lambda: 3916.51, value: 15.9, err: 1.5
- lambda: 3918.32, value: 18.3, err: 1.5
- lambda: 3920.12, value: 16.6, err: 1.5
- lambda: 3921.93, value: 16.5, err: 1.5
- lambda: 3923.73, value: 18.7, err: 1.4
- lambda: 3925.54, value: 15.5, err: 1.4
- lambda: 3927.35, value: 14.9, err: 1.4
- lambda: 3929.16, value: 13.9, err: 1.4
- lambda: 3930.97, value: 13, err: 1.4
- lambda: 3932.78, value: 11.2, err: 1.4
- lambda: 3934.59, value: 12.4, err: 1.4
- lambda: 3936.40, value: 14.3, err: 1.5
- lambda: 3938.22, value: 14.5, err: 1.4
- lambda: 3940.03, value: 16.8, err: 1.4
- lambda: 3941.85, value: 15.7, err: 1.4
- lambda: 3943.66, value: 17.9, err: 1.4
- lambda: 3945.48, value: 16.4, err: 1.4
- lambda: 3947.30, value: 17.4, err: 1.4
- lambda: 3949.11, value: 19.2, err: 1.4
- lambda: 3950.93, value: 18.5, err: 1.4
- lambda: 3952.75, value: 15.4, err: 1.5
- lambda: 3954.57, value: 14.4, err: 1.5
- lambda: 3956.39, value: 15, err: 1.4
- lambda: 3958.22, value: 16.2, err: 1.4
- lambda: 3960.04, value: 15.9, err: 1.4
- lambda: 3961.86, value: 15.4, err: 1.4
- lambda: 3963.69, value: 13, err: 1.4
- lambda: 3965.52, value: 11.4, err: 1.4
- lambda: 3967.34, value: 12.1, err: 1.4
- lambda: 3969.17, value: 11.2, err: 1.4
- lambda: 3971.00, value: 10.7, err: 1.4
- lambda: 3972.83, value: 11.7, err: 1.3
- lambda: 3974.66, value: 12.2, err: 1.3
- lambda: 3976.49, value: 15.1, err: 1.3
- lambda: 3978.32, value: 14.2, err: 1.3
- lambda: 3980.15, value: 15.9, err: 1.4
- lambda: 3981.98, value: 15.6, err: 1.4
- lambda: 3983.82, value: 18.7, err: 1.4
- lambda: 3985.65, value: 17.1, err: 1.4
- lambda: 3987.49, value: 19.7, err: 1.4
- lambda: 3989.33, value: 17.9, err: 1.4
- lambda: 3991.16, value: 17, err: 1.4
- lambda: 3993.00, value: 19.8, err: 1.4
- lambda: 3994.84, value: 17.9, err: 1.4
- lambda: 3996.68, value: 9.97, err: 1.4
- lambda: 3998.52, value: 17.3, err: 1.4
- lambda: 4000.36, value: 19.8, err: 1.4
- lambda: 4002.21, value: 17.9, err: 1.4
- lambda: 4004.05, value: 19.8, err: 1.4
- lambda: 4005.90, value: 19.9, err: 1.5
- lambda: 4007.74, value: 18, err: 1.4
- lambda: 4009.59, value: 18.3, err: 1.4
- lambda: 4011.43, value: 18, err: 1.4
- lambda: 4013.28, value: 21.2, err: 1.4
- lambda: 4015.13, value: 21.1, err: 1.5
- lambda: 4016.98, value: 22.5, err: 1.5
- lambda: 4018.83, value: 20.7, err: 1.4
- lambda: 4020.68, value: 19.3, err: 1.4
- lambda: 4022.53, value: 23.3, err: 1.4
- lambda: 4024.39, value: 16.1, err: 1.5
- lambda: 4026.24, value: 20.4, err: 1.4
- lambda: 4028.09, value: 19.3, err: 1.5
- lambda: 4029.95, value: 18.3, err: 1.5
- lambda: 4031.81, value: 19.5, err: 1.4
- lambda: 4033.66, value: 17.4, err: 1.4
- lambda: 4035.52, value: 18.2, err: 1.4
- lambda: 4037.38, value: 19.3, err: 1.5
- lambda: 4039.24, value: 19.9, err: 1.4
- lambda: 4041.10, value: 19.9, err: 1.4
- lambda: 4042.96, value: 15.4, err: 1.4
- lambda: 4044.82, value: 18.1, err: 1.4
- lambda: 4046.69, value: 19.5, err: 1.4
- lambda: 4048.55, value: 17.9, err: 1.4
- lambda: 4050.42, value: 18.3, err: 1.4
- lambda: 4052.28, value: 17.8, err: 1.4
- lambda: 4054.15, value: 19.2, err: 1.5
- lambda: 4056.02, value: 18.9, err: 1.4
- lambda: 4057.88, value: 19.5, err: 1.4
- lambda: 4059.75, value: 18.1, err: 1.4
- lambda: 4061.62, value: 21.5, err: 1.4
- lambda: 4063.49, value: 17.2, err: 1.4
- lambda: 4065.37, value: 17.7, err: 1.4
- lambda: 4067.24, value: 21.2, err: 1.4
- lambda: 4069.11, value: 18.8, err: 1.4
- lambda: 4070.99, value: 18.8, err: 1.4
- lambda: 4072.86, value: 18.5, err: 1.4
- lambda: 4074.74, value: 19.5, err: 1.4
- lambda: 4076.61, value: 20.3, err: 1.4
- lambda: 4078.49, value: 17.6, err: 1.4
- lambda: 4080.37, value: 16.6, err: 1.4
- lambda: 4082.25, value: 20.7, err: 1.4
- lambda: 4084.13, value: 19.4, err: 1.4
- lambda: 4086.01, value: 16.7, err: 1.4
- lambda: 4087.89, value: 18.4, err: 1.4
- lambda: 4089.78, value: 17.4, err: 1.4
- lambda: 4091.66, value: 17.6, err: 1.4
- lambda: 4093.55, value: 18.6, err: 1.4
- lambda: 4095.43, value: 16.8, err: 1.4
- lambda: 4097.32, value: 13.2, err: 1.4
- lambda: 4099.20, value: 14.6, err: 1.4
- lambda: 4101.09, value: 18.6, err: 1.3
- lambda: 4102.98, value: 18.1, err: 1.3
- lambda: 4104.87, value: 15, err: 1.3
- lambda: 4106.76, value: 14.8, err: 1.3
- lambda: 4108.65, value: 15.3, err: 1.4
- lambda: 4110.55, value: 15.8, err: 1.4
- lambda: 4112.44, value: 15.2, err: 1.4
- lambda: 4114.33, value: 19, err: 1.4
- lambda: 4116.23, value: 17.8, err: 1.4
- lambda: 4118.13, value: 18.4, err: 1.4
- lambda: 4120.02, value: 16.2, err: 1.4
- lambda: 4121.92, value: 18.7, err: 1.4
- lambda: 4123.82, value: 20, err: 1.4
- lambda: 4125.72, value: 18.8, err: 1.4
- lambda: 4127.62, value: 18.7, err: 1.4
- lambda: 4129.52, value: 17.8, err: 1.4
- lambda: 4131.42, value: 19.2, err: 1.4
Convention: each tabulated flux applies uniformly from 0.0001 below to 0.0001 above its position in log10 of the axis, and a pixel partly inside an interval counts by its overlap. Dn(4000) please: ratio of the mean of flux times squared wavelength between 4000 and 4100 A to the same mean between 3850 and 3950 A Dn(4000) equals 1.27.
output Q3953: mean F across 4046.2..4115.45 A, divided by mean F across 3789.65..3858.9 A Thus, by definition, 1.3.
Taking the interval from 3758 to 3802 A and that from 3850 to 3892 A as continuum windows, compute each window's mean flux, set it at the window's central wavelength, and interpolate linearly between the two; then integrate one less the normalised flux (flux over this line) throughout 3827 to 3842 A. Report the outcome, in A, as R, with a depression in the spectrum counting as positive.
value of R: 3.3 A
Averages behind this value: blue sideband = 13.8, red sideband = 15.5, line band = 11.5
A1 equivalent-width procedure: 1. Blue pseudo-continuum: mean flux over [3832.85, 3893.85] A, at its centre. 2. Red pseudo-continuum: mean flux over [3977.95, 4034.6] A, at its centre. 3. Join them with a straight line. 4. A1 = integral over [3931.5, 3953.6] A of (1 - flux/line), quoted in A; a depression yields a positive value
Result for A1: 1.48 A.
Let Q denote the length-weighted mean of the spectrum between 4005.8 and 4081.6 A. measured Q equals 19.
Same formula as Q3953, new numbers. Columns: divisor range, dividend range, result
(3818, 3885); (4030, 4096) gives 1.25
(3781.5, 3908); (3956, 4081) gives 1.19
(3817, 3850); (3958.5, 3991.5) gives 1.07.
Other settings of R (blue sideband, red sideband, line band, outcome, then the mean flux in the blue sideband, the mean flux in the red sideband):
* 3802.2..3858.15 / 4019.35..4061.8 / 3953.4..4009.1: 6.2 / 14.5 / 18.9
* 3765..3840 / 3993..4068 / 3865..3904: 0.6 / 13.9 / 18.8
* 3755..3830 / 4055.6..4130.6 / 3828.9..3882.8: 0.5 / 14.3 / 17.9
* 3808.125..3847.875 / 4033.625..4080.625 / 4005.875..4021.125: -1.8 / 14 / 18.7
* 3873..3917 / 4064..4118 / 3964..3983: 4.0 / 15.8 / 17.6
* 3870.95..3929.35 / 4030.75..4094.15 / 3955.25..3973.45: 3.9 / 15.9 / 18.6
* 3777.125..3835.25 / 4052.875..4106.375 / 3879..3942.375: 0.8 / 14.4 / 18.1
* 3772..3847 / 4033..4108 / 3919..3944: 1.3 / 14.1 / 18.1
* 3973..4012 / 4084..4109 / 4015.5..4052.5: -4.8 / 17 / 16.7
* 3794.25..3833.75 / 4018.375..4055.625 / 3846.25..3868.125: -2.2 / 14.1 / 18.9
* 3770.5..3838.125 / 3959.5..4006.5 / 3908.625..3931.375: -2.7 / 14.1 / 15.6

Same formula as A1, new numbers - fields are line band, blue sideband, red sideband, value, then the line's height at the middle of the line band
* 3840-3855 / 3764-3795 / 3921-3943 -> -0.7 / 14.5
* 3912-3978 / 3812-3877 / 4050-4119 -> 4.3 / 16.2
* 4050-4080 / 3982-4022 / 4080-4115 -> -2.4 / 17.5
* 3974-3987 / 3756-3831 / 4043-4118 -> 0.7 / 16.6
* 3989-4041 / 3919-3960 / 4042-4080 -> -4.0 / 17.5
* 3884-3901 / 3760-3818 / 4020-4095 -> 1.7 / 16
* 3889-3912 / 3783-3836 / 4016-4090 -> -0.6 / 16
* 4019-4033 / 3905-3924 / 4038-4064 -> -0.7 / 18.5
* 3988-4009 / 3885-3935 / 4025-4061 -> -0.1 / 17.7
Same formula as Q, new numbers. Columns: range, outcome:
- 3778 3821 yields 14.8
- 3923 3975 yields 14.7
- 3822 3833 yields 13.2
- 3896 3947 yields 16.3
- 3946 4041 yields 17.2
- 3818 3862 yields 14.2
